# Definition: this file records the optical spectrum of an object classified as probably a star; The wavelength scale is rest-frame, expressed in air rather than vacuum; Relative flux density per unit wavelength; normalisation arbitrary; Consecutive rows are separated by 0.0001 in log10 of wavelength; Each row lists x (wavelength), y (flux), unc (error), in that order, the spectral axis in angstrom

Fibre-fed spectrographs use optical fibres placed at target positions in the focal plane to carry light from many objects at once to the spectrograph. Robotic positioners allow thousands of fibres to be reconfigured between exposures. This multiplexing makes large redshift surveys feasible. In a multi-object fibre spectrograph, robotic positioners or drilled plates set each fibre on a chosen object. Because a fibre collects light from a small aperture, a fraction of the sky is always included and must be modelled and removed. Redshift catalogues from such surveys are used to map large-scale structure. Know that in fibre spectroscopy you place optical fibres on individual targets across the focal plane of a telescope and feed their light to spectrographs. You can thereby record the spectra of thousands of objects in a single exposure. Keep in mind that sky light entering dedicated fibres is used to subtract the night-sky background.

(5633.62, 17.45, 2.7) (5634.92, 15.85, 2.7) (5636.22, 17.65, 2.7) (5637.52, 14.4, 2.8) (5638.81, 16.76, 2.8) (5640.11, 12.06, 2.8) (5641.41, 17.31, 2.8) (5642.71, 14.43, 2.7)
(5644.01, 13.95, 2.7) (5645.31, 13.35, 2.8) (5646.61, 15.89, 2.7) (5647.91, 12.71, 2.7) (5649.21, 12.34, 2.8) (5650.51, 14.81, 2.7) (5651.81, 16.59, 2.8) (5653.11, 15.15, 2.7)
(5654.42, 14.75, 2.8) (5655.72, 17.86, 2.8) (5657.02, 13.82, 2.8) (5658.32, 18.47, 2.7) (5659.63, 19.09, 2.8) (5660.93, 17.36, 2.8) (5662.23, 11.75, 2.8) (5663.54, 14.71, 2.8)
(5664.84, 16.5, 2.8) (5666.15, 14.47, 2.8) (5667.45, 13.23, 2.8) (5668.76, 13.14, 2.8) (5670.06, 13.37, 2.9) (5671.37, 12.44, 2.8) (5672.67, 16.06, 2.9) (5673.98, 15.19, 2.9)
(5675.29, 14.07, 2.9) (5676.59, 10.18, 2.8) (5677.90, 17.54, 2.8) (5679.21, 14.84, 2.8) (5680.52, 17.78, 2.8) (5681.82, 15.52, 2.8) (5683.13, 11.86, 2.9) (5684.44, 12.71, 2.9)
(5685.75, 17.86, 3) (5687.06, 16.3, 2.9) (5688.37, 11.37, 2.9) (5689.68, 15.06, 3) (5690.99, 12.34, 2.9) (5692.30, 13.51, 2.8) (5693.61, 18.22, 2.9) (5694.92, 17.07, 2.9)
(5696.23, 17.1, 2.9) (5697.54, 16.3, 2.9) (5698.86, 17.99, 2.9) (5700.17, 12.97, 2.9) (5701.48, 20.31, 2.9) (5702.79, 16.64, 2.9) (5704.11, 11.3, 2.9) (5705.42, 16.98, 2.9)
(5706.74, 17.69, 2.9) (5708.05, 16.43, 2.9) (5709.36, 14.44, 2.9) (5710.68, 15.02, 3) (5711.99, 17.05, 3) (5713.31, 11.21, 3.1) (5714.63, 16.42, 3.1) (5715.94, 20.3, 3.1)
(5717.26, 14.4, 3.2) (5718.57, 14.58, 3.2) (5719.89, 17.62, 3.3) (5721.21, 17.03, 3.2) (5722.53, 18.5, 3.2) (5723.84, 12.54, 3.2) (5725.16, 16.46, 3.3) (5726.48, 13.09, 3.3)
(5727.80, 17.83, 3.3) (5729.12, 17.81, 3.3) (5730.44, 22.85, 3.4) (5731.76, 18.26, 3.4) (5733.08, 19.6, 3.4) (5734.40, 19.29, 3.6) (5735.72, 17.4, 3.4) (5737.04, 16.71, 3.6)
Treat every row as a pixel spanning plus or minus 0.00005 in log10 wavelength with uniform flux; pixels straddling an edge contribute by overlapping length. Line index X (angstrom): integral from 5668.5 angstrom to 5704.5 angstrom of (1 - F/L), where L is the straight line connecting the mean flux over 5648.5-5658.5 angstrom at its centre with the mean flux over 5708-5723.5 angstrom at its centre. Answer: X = 1.5 angstrom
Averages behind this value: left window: 15.3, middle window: 15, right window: 16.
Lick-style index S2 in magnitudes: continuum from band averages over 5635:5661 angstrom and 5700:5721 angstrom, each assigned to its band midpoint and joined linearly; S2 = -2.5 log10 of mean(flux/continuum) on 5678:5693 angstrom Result 0.08 mag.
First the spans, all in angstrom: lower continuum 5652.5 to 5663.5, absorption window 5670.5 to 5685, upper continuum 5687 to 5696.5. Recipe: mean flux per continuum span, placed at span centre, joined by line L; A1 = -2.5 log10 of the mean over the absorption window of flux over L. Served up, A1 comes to 0.07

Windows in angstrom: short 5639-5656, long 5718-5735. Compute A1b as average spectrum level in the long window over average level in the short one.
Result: 1.18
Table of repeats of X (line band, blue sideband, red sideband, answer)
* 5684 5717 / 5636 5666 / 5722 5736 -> 2.0 angstrom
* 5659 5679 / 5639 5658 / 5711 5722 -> 0.7 angstrom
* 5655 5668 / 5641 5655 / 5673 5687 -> -0.9 angstrom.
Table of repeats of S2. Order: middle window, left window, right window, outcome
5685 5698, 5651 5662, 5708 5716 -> 0.02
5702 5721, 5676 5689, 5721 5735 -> 0.05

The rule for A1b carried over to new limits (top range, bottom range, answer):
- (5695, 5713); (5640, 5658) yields 1.09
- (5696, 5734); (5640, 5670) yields 1.10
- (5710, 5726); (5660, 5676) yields 1.10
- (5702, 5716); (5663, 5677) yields 1.12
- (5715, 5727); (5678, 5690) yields 1.08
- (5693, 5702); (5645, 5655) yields 1.18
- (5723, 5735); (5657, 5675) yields 1.17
